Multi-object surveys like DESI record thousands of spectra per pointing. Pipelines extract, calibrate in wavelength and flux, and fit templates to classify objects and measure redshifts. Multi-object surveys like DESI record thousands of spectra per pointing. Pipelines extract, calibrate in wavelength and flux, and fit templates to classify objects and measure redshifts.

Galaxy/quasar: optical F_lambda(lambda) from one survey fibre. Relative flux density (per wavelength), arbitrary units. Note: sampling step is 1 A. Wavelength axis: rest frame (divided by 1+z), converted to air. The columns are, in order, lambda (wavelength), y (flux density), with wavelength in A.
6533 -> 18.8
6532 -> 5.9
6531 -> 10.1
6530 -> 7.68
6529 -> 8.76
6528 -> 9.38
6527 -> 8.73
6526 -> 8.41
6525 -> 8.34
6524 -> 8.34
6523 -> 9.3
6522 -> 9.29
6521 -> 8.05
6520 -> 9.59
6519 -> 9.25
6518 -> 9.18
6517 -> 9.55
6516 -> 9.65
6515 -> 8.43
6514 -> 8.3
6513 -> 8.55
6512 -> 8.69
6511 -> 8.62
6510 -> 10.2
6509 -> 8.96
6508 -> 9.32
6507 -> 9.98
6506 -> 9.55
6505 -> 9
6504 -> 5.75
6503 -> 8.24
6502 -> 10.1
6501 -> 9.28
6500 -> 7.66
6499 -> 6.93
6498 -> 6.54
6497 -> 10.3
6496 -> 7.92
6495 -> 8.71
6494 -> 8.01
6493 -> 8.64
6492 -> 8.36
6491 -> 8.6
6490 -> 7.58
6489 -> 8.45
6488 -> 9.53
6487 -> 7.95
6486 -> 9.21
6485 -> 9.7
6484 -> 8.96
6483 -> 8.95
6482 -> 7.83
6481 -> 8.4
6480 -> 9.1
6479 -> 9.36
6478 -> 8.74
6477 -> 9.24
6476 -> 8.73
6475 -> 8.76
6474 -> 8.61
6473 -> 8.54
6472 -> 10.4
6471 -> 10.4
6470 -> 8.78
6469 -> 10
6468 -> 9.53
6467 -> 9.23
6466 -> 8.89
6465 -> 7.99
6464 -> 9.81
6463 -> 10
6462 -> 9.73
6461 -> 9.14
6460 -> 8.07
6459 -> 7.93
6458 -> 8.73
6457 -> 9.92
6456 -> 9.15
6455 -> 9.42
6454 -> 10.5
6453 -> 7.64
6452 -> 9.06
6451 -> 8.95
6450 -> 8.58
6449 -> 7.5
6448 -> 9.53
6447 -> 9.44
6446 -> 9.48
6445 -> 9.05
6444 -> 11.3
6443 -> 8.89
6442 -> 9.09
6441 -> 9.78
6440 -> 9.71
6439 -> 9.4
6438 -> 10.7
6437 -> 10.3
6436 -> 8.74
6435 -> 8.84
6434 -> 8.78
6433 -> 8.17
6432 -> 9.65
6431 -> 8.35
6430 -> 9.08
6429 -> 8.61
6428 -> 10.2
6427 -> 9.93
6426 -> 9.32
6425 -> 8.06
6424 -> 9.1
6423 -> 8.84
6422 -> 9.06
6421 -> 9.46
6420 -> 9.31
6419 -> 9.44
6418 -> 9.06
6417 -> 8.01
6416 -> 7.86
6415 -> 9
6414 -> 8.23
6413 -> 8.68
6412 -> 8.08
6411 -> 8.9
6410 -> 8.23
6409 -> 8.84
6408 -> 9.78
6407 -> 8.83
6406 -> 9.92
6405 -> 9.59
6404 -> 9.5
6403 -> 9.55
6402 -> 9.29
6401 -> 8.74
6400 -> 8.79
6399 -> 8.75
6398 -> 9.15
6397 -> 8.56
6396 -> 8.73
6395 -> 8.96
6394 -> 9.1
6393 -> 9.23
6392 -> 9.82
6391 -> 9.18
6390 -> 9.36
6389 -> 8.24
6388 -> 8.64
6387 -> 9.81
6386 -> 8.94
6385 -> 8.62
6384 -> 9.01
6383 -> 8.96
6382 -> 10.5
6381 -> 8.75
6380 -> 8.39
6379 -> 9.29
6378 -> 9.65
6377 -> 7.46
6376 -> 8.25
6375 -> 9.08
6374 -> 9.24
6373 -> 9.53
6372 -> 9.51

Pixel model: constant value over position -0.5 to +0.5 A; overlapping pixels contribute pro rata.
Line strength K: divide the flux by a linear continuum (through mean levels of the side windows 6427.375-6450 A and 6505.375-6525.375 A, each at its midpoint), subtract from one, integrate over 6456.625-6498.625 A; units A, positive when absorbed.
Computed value 1.4 A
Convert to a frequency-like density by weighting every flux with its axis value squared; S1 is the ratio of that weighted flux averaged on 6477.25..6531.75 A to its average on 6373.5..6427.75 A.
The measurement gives 1.0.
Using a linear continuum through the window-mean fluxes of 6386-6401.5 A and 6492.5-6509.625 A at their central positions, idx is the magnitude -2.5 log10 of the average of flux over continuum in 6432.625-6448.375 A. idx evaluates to -0.08 mag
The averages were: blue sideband 9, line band 9.46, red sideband 8.54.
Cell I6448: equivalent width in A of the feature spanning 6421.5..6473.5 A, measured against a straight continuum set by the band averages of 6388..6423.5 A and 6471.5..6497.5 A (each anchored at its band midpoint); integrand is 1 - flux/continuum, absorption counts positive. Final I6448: -2.0 A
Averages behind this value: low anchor 8.97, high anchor 8.79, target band 9.22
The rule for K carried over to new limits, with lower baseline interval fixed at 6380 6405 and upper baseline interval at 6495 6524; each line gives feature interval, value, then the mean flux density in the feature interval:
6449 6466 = -0.1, 8.99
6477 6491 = 0.1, 8.76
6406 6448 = -0.6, 9.13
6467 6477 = -0.5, 9.3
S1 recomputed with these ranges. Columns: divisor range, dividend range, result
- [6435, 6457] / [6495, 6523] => 0.96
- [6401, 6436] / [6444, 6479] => 1.03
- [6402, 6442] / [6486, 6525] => 0.98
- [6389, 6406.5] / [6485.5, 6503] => 0.95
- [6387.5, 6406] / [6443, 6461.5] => 1.02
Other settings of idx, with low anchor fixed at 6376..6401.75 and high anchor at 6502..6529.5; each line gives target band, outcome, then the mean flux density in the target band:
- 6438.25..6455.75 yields -0.04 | 9.27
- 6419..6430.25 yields -0.03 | 9.19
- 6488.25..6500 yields 0.09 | 8.19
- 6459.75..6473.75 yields -0.05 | 9.33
